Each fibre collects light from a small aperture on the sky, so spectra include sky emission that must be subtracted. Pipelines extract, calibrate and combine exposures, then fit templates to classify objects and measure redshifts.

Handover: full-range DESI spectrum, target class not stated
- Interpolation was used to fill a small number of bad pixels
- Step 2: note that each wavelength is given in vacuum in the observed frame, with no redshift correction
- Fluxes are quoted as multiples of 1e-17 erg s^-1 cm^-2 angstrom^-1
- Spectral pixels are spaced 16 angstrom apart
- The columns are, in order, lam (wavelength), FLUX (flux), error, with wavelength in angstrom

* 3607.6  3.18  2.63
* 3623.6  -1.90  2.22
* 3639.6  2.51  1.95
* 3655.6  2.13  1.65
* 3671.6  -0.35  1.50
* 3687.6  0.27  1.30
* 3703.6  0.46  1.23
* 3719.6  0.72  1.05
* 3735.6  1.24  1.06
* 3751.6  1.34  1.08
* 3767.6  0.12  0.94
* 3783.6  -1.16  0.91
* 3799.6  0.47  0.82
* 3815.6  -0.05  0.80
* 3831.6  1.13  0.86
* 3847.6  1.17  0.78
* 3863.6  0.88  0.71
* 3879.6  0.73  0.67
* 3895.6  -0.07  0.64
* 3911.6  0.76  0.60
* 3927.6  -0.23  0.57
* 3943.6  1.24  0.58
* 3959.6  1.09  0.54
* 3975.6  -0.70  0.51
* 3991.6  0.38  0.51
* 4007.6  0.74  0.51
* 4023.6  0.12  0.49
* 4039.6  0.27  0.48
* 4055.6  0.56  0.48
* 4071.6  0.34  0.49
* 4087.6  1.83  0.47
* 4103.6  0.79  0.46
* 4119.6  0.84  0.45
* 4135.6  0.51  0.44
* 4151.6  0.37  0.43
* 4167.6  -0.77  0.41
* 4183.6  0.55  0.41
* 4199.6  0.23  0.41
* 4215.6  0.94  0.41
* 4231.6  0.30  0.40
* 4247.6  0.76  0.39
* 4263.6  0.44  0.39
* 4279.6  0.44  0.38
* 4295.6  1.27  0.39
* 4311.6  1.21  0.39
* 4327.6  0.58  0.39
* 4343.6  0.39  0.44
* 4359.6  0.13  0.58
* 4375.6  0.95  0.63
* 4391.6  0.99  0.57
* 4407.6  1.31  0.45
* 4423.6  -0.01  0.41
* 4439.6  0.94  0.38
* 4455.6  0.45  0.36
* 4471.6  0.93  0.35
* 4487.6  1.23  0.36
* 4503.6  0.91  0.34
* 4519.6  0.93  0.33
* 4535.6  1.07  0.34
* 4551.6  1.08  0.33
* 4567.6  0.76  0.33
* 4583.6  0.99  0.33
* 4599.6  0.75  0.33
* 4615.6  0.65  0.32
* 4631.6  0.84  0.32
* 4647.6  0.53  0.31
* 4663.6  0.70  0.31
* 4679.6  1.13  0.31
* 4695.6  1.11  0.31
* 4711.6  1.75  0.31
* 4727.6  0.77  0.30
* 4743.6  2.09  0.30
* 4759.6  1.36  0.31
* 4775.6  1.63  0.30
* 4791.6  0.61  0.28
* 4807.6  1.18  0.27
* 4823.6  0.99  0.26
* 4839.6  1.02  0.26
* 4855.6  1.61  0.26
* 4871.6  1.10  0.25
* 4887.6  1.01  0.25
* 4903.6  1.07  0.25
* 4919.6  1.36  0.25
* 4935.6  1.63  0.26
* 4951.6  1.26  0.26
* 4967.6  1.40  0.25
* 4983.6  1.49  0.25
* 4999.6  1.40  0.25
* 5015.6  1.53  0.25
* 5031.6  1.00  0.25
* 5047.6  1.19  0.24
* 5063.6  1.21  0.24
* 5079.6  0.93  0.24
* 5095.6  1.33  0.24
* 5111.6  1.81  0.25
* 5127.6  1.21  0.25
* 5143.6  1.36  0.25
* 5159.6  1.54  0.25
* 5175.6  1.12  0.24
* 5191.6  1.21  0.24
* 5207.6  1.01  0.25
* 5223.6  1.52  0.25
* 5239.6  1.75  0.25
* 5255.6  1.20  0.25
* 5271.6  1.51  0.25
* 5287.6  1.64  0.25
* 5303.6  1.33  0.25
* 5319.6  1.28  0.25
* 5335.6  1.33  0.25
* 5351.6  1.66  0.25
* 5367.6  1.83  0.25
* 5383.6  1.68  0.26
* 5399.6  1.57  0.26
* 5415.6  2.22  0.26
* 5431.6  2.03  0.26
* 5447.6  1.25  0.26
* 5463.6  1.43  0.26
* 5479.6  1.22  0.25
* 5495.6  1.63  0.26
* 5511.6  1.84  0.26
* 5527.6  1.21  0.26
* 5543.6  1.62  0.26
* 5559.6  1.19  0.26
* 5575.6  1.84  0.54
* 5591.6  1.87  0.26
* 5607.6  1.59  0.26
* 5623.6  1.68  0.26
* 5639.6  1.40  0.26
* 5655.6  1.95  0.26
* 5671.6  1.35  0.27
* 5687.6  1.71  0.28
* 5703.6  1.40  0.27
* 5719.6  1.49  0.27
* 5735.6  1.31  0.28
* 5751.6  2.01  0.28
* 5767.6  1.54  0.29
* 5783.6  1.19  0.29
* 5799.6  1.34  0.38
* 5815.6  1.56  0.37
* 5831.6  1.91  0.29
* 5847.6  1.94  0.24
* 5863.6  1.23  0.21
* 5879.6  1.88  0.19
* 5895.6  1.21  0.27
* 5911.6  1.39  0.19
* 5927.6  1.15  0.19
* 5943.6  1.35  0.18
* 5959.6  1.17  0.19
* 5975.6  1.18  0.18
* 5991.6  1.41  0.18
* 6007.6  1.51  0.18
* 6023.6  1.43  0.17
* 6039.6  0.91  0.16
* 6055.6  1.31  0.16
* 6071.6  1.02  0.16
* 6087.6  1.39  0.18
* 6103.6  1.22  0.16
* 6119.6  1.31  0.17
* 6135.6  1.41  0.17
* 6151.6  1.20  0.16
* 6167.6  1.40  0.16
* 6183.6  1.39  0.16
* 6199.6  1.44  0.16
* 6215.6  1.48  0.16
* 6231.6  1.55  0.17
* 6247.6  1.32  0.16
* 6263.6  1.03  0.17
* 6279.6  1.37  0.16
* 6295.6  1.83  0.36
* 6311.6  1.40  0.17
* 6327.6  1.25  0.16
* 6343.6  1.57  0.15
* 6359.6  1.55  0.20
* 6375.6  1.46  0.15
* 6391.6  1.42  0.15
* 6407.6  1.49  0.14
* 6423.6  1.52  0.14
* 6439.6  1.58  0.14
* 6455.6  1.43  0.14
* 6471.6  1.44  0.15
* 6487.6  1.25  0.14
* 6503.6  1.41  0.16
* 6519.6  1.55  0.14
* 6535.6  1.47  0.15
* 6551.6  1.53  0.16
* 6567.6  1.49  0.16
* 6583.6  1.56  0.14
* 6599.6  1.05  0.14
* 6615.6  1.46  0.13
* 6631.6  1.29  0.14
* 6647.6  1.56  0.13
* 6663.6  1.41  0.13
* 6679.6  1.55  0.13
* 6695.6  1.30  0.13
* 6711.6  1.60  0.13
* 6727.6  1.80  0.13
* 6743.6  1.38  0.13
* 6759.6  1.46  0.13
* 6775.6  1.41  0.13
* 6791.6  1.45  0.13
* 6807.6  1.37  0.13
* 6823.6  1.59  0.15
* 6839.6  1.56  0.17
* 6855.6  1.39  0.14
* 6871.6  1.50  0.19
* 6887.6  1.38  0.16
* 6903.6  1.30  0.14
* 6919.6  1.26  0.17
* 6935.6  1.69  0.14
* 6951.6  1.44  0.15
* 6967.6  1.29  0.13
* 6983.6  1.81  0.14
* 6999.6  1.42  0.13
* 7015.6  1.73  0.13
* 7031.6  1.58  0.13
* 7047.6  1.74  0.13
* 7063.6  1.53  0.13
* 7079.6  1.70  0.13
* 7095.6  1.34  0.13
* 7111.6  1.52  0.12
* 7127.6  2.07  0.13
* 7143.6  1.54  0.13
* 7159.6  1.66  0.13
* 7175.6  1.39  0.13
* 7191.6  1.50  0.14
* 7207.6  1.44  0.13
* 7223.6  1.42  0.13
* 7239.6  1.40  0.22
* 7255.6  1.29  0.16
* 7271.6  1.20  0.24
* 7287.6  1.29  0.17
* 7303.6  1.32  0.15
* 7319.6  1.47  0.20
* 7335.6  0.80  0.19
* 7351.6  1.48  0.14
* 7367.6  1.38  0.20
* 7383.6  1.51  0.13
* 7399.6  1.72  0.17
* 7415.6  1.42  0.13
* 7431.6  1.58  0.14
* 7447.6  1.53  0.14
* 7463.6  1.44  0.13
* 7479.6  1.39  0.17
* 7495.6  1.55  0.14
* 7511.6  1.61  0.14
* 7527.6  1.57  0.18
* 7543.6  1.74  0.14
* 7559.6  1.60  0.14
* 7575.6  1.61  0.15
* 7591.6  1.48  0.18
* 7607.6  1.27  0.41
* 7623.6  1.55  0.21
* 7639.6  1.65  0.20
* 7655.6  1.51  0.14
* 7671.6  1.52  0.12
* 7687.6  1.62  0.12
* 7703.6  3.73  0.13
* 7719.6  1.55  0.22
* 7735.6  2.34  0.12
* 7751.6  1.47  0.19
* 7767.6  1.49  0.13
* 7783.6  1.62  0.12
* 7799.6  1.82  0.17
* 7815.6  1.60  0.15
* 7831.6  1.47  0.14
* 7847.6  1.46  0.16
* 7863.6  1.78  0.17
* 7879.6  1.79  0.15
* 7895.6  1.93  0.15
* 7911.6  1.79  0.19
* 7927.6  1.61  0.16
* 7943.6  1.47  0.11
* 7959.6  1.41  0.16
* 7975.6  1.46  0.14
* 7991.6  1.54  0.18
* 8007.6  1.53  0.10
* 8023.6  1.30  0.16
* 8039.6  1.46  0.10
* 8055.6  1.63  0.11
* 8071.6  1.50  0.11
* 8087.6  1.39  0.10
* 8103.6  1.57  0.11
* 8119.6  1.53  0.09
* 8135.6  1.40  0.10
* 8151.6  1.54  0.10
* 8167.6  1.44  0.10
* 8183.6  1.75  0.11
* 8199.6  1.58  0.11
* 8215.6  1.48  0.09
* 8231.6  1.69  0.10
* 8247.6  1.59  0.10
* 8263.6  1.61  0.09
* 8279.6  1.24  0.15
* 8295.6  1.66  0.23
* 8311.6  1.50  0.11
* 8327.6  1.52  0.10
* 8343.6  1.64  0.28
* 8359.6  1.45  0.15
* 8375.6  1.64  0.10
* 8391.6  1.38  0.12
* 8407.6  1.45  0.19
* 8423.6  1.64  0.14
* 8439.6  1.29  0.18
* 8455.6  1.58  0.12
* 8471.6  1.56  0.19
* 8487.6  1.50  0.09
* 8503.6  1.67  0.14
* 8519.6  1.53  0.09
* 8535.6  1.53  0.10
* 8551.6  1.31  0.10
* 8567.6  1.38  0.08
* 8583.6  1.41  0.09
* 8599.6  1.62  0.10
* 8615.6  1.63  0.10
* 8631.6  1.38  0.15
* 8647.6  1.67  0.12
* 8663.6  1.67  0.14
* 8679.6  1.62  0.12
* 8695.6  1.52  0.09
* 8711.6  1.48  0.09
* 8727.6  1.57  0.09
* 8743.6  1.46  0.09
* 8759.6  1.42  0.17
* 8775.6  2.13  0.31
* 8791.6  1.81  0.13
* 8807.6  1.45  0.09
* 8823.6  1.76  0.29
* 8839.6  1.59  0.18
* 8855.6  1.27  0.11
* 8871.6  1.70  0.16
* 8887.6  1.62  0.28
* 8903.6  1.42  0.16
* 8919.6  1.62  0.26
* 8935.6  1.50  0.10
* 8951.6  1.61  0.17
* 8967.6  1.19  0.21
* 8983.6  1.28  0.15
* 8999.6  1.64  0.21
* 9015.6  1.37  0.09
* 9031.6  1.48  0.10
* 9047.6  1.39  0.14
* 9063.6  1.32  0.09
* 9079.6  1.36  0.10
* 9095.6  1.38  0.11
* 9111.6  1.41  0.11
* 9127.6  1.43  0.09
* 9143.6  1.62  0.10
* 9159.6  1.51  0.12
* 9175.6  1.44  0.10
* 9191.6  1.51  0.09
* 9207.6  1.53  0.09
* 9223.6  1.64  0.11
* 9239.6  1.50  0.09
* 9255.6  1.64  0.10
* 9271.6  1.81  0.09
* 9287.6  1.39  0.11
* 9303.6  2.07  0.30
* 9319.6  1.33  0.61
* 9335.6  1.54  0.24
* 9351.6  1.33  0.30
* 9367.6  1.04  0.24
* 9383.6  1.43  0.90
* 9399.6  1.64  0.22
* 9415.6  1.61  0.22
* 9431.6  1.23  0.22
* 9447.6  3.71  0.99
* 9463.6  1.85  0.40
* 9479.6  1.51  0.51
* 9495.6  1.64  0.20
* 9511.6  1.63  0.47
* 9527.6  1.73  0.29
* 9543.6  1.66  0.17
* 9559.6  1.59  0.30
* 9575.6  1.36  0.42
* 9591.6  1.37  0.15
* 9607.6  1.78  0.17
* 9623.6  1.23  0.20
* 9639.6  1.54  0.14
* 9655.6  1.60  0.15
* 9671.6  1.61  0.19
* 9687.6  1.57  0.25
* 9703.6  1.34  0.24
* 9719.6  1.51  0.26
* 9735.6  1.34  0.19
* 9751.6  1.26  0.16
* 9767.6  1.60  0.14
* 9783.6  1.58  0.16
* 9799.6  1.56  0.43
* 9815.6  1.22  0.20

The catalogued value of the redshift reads 0.17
